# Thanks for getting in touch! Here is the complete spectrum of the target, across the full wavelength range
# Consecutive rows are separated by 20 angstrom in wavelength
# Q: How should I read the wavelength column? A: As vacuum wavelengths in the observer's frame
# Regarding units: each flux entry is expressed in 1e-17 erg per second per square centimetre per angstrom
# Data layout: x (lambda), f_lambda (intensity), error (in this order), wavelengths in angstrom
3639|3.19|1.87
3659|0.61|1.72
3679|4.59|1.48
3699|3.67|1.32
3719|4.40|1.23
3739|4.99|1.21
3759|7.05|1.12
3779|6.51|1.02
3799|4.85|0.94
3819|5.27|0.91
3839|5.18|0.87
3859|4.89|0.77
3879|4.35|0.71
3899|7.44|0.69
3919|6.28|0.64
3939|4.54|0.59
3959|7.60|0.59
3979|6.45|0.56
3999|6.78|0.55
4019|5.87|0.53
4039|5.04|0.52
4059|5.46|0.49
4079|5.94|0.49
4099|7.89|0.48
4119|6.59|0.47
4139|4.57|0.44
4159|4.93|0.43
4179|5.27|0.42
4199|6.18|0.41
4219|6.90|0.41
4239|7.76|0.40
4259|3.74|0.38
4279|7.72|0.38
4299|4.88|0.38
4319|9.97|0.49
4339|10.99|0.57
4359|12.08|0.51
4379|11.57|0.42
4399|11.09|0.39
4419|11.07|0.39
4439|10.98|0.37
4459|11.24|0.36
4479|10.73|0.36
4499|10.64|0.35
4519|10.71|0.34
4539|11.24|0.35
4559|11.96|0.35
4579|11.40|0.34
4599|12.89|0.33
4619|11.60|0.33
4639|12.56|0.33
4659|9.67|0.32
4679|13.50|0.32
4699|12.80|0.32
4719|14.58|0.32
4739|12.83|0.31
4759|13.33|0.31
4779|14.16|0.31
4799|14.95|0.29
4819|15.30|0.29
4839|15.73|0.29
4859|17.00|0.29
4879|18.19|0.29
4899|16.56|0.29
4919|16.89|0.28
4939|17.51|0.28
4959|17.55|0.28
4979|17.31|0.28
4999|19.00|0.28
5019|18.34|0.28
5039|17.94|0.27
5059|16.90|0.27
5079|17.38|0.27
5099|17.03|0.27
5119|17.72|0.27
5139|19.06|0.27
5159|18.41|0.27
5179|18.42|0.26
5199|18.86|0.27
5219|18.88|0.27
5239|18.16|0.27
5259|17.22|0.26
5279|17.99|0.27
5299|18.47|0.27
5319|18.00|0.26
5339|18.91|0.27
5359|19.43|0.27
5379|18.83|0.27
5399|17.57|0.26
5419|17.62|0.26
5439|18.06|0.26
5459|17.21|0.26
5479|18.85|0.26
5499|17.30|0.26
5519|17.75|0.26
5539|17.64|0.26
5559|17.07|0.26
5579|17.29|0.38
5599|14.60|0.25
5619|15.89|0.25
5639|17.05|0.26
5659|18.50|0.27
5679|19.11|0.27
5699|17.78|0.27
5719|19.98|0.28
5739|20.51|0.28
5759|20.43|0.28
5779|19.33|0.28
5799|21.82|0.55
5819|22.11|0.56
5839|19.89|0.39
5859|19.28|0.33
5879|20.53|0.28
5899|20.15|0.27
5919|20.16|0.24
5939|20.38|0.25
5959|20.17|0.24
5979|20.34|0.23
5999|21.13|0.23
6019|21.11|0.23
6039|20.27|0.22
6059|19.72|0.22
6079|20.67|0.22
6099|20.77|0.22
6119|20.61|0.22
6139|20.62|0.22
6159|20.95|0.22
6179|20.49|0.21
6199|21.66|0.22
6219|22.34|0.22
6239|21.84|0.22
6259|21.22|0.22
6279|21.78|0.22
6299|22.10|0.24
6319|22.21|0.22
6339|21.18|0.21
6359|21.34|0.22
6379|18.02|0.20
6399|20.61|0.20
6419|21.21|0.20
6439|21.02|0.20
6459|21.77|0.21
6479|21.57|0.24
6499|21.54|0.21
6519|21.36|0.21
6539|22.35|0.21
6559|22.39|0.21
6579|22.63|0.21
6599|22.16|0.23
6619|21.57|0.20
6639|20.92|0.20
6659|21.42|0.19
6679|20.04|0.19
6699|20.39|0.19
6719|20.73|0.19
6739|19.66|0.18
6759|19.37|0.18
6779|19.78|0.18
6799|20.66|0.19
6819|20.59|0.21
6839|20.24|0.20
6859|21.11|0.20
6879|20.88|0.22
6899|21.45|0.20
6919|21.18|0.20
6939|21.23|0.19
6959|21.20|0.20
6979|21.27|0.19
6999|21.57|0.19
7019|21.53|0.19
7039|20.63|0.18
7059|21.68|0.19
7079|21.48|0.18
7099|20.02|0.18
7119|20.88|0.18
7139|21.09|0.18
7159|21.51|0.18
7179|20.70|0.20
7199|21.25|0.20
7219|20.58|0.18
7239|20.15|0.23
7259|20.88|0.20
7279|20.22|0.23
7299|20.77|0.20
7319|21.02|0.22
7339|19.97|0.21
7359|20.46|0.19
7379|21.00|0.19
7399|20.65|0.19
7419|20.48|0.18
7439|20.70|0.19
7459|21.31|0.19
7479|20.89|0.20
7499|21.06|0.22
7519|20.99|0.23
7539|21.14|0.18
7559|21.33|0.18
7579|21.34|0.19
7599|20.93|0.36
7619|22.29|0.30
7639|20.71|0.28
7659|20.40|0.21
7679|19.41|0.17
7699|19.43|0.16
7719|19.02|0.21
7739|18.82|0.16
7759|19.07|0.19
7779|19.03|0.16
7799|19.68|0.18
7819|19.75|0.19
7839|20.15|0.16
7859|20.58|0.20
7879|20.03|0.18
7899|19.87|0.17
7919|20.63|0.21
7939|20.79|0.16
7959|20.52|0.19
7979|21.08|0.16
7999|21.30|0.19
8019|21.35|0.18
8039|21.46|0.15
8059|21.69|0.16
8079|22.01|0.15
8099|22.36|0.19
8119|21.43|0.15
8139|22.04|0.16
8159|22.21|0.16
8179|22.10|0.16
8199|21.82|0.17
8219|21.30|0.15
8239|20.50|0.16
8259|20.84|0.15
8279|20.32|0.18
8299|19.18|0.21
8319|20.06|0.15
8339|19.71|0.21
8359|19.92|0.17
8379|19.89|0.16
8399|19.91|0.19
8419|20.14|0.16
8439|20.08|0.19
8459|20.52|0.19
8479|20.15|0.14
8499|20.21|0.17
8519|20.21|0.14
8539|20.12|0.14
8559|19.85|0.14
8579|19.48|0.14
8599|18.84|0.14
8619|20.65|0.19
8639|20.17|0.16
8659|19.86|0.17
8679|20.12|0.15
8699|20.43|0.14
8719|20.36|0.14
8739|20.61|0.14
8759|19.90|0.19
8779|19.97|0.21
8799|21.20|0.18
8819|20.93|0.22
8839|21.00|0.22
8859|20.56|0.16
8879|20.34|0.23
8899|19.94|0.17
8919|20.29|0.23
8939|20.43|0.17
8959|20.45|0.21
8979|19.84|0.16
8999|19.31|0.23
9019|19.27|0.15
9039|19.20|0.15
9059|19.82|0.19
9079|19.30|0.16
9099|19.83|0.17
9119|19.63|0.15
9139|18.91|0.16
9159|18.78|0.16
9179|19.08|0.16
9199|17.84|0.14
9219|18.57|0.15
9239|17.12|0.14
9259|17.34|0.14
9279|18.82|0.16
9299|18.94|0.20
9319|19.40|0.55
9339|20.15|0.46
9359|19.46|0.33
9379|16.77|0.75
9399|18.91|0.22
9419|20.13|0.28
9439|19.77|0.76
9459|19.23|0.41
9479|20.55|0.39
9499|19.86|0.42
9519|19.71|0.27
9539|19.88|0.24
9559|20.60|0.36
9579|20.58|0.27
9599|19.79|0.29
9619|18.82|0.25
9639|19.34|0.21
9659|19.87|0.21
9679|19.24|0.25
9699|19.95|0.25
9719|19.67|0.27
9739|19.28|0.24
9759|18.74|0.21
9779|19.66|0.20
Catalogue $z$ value 0.082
